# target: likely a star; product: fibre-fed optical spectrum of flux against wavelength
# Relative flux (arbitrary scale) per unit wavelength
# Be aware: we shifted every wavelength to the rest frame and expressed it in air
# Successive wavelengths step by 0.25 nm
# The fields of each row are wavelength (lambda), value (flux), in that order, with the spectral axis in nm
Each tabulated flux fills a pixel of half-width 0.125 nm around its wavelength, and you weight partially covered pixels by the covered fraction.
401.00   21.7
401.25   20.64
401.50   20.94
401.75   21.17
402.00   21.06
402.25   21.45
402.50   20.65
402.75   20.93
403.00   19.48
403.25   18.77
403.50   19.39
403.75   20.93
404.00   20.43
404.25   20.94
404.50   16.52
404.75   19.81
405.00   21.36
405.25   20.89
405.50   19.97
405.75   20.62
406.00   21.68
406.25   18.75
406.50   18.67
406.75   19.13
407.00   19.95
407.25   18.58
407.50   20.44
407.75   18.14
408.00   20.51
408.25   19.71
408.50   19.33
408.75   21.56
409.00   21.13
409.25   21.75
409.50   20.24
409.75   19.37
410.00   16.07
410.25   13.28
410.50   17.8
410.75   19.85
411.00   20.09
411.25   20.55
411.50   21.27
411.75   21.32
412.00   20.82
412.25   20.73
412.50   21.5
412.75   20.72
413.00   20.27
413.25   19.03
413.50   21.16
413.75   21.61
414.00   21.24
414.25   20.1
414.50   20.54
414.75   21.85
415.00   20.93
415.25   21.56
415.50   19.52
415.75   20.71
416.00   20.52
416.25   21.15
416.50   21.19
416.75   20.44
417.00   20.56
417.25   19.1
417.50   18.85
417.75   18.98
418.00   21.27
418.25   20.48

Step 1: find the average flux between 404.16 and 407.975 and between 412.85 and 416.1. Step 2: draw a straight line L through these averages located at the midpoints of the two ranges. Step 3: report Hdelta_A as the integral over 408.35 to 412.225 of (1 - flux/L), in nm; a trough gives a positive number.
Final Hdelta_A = 0.10 nm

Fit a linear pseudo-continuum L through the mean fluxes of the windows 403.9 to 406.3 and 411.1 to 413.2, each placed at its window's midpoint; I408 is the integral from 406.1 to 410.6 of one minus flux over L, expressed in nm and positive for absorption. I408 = 0.28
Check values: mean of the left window 20.1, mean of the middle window 19.2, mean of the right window 20.8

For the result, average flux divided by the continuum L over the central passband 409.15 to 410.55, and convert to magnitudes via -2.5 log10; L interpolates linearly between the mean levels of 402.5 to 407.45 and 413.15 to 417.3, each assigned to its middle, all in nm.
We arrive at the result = 0.13 mag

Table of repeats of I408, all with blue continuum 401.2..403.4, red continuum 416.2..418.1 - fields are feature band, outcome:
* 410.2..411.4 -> 0.10 nm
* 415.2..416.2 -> -0.02 nm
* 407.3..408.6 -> 0.05 nm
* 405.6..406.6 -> 0.02 nm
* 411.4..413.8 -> -0.06 nm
